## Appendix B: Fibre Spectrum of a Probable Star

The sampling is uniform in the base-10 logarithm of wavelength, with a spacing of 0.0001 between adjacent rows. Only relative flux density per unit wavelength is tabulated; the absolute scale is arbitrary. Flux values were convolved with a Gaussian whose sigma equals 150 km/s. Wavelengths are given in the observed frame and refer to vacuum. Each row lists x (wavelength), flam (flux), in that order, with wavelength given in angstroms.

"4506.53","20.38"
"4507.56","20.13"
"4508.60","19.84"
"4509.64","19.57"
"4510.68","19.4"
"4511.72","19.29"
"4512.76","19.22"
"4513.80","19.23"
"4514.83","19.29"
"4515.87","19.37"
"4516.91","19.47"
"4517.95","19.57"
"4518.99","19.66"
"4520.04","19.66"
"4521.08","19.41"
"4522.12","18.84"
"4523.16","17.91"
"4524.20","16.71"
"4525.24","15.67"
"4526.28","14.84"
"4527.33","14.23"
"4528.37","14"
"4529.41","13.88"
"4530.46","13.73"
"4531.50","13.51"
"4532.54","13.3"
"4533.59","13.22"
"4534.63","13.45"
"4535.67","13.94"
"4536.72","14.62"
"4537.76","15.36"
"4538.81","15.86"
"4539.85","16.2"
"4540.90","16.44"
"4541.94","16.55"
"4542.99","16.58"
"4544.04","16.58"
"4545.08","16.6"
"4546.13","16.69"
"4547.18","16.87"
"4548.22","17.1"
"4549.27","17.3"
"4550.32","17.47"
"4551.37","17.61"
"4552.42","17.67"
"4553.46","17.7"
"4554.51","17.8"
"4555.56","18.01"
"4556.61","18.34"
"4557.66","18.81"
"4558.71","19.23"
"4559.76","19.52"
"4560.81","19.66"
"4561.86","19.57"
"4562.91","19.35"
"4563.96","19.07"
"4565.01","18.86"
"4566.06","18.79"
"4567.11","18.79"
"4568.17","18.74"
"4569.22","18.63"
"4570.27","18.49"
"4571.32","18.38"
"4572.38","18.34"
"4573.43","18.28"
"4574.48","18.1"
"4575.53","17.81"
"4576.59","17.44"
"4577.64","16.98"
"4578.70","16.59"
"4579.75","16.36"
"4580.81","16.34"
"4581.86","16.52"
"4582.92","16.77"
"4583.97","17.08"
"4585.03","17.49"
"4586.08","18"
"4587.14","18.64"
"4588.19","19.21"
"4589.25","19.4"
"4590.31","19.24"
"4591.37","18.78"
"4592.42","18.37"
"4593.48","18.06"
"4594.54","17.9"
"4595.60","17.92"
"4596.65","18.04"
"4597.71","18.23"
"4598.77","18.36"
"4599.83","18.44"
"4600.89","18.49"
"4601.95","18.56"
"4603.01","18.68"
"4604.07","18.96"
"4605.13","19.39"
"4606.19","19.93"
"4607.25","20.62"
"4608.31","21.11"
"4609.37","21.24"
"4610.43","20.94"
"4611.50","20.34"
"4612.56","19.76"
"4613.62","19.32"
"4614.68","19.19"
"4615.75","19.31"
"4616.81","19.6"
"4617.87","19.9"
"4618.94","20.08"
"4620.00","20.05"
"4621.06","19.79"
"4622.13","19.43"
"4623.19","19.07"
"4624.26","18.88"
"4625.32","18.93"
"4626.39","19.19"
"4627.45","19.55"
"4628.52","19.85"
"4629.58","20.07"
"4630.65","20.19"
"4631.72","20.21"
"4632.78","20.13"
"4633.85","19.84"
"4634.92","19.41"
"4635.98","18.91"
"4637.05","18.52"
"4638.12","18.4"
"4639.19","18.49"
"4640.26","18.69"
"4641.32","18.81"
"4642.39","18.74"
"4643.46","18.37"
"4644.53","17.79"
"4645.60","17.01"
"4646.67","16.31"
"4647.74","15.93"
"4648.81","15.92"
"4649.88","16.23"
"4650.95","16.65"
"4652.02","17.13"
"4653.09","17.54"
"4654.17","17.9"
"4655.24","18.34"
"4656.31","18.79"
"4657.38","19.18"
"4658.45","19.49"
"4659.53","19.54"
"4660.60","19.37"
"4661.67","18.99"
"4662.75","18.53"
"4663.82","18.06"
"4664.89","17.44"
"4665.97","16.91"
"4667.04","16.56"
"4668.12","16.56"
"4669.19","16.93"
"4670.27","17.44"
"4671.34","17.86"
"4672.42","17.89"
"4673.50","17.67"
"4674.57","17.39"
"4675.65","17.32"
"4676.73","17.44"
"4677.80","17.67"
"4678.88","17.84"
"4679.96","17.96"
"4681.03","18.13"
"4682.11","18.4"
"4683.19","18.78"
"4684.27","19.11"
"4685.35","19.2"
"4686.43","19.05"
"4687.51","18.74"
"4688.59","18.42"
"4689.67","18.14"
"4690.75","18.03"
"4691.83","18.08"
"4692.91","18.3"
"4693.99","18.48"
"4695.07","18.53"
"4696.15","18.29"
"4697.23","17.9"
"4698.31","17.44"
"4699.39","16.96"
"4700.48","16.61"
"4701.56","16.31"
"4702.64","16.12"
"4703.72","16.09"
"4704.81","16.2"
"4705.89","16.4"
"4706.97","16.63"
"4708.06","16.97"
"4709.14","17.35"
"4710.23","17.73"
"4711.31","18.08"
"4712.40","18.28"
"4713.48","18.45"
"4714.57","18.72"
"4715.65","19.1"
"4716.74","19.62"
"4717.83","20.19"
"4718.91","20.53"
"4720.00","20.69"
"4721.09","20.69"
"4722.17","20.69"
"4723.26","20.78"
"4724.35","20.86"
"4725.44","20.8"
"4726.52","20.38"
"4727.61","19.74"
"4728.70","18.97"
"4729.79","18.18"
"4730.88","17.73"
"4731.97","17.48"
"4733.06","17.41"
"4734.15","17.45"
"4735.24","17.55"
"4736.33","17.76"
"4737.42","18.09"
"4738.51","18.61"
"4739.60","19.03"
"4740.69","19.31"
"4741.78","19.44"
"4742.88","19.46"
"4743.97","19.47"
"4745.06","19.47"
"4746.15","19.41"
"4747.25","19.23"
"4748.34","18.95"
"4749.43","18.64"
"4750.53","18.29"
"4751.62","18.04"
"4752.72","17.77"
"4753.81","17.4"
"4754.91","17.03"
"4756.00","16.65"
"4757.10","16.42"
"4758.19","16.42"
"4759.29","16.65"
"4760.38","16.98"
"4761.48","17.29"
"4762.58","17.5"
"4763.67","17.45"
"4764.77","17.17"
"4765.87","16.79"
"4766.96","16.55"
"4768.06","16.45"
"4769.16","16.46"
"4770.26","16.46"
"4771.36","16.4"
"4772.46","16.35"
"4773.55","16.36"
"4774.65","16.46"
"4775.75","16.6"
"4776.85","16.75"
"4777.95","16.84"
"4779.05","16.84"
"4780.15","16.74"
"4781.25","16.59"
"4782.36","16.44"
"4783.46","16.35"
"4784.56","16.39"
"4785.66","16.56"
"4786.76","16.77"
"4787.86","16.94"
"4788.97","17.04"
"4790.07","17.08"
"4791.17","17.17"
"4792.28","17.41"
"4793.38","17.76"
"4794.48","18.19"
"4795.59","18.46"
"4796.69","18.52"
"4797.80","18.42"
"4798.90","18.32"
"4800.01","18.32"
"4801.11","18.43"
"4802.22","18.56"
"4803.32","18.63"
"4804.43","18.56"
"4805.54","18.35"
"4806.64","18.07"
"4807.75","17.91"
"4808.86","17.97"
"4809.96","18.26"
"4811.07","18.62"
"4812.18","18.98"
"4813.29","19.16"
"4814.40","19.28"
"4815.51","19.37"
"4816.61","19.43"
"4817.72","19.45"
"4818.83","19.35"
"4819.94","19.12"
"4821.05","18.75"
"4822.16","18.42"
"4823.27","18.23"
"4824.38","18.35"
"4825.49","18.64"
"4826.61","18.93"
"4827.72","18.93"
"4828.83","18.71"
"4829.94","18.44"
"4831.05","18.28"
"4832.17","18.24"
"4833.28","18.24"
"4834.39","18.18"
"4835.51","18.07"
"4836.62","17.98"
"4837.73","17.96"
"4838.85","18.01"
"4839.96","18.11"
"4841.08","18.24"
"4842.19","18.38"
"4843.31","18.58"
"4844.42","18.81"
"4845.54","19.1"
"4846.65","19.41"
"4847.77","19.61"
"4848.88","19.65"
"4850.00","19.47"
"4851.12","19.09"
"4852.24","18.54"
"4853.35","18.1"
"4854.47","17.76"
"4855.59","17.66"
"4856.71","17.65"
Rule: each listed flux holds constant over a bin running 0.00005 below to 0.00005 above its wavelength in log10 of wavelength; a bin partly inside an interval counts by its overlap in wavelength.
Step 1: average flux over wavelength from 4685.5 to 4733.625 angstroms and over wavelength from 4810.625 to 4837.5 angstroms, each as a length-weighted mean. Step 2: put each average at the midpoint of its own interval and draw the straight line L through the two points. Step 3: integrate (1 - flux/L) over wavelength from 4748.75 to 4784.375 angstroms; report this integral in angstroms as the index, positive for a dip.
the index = 3.2 angstroms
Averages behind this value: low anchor 18.4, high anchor 18.7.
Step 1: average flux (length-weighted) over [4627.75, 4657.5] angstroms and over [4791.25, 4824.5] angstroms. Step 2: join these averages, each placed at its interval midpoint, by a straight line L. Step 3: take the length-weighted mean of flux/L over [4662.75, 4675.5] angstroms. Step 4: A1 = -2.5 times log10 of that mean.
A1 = 0.06 mag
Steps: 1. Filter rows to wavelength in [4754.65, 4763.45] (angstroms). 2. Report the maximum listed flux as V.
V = 17.5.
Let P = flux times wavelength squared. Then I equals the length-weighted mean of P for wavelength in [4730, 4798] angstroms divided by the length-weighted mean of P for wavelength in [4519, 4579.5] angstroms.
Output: 1.12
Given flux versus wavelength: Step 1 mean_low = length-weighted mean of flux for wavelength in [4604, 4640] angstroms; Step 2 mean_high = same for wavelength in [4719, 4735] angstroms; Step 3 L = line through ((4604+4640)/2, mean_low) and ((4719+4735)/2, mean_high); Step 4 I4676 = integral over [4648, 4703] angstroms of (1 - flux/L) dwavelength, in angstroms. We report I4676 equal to 4.7 angstroms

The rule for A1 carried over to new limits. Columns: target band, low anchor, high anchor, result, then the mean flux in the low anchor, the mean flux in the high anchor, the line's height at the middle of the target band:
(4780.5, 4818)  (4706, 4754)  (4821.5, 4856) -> 0.04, 18.8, 18.5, 18.6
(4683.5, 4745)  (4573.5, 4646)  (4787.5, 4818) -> 0.00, 18.8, 18.3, 18.5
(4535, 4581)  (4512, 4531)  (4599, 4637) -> 0.04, 17.5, 19.6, 18.3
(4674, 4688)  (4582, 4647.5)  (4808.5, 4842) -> 0.04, 19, 18.6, 18.9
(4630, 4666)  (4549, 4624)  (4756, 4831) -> 0.00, 18.7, 17.7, 18.4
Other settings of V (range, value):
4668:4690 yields 19.2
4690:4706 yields 18.53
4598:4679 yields 21.24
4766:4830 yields 19.45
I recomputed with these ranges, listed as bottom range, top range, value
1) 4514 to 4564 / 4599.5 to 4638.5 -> 1.19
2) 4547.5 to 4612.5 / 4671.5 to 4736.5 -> 1.05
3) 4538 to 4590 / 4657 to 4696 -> 1.07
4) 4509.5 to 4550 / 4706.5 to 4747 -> 1.23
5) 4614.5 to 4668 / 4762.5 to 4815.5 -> 1.00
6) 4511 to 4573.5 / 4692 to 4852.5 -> 1.15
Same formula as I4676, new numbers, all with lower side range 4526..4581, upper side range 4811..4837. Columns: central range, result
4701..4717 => 0.5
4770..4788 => 1.8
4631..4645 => -1.2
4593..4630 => -4.3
